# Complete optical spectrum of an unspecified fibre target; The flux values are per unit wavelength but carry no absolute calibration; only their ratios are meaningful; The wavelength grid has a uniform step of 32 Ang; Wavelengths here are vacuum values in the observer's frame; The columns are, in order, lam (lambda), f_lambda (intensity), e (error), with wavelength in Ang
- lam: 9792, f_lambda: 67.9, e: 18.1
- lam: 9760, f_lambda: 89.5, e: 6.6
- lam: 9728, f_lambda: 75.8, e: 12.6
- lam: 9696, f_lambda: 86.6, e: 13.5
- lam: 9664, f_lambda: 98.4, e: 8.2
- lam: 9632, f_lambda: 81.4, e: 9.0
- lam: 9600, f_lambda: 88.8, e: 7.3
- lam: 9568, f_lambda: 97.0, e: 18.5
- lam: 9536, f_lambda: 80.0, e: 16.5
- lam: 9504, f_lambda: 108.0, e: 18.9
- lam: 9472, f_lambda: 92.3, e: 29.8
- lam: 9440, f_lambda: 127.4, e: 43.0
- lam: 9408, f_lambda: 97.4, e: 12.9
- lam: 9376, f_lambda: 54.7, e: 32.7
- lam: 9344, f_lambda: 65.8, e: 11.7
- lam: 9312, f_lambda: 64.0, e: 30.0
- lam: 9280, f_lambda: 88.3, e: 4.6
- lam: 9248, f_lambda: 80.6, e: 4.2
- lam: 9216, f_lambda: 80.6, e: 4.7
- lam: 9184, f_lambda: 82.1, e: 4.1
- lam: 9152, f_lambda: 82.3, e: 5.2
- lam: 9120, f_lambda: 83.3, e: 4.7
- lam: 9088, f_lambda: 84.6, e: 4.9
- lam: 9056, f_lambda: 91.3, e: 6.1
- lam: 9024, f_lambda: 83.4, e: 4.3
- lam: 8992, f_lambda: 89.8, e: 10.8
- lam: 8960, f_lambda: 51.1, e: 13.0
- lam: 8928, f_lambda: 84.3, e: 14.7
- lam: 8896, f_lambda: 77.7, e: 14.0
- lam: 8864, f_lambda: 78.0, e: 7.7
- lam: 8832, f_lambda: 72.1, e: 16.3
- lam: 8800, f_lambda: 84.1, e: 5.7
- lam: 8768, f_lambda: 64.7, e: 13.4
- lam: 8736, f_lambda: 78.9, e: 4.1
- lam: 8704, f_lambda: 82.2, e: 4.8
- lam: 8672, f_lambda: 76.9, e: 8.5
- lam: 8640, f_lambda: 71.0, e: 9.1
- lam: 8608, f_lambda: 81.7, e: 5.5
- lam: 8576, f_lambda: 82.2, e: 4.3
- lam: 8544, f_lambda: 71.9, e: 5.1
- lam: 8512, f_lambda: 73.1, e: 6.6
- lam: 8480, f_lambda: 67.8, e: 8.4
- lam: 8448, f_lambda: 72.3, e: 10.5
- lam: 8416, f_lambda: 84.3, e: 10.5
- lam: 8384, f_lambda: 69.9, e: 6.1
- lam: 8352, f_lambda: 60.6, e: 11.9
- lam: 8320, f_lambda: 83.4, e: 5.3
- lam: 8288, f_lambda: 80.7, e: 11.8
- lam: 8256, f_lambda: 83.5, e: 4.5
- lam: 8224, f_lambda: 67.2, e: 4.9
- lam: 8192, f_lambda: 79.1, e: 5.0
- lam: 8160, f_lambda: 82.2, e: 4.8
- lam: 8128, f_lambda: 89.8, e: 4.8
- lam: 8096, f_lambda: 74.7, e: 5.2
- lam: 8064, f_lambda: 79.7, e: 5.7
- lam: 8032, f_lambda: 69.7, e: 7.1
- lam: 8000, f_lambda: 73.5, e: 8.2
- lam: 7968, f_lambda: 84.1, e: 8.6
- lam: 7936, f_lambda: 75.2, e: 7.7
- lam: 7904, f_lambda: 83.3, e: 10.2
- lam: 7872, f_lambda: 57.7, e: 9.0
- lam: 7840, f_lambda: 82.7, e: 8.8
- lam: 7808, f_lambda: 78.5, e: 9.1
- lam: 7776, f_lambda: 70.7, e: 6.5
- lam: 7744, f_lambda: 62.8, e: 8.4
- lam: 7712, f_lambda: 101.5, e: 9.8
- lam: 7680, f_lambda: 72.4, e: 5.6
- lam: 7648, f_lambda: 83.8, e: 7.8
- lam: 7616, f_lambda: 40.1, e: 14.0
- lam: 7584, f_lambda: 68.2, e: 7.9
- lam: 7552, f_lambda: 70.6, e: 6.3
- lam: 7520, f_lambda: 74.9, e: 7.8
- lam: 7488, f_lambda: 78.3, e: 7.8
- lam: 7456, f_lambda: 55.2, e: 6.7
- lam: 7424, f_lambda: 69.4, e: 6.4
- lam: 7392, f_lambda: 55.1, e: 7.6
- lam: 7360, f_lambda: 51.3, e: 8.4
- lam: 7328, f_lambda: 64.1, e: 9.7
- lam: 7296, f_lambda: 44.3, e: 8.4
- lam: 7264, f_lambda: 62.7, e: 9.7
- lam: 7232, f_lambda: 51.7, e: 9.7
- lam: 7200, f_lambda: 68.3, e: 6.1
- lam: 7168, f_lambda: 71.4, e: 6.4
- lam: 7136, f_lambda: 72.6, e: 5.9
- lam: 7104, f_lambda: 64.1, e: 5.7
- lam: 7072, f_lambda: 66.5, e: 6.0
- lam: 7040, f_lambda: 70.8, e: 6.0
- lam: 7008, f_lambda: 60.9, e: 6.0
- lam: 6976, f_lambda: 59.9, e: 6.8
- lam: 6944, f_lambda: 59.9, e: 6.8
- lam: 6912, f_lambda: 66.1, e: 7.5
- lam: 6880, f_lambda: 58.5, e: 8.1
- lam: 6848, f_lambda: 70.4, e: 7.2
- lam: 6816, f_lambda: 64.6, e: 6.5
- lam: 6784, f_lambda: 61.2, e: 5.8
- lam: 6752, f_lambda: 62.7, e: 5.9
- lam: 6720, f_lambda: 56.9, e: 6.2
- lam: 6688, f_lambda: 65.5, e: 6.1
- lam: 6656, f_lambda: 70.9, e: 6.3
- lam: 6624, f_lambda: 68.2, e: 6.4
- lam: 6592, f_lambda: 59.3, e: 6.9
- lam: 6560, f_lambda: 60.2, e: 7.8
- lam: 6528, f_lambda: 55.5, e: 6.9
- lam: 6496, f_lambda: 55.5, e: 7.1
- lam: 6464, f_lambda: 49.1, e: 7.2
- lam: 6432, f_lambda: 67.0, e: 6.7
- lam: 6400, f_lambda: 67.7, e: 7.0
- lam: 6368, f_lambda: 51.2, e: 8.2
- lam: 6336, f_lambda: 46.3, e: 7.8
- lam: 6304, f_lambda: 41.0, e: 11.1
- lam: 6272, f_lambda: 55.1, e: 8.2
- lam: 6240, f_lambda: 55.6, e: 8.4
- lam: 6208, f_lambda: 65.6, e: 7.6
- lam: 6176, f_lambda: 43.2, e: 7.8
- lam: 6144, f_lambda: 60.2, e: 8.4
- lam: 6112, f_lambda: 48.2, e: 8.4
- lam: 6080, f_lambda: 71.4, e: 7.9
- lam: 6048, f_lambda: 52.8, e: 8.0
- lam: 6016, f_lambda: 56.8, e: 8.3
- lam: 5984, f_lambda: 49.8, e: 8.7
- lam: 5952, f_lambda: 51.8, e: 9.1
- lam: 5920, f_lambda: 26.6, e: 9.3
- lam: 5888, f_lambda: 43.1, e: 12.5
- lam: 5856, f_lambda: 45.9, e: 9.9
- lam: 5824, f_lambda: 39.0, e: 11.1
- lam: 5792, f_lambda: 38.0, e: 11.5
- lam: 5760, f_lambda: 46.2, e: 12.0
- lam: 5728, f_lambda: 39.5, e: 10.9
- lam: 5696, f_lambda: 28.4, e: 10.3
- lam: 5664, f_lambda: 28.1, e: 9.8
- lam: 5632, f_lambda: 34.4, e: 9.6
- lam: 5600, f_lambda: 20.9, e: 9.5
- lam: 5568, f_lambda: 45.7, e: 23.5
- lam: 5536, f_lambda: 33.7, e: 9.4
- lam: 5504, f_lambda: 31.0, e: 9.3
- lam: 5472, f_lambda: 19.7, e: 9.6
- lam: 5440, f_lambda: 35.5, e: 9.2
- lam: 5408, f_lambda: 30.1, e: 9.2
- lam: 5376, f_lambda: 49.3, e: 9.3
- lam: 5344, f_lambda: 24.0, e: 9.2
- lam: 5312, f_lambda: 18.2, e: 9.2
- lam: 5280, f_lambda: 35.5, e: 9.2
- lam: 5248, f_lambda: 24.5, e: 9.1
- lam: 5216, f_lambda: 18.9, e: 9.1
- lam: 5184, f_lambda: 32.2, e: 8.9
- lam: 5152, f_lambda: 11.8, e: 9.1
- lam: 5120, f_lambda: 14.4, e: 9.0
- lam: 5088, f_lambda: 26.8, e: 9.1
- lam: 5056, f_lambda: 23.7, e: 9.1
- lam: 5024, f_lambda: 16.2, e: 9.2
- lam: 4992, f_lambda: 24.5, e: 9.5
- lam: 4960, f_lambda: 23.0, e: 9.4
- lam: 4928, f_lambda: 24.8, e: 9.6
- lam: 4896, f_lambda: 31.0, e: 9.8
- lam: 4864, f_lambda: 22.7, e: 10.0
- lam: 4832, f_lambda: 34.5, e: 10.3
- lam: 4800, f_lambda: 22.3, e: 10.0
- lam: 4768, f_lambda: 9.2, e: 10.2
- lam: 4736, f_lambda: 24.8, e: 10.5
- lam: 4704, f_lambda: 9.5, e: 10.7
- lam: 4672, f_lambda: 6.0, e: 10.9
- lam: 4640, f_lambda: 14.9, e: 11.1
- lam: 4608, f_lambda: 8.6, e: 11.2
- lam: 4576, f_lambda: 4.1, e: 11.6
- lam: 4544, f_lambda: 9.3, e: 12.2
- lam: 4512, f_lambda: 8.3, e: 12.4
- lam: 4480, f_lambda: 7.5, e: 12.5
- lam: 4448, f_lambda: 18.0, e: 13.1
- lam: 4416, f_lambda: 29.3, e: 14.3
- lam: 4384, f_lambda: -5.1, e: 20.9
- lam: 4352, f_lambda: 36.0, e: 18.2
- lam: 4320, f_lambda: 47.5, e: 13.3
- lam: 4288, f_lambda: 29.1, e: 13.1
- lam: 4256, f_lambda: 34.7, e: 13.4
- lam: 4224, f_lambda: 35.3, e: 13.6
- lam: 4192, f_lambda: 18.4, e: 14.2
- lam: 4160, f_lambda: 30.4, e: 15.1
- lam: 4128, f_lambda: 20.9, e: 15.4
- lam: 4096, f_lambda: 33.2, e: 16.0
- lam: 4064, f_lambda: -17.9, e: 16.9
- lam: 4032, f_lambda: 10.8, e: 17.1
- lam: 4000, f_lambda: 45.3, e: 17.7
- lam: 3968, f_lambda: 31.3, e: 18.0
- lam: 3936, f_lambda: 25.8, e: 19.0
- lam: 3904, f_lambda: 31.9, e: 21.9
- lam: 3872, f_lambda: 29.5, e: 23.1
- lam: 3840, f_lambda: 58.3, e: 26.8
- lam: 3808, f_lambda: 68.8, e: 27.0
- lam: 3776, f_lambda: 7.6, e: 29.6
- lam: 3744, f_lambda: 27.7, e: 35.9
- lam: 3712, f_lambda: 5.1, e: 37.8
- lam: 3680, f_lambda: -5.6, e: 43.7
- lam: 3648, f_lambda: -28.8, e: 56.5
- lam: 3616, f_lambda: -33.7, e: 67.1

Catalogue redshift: 0.44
